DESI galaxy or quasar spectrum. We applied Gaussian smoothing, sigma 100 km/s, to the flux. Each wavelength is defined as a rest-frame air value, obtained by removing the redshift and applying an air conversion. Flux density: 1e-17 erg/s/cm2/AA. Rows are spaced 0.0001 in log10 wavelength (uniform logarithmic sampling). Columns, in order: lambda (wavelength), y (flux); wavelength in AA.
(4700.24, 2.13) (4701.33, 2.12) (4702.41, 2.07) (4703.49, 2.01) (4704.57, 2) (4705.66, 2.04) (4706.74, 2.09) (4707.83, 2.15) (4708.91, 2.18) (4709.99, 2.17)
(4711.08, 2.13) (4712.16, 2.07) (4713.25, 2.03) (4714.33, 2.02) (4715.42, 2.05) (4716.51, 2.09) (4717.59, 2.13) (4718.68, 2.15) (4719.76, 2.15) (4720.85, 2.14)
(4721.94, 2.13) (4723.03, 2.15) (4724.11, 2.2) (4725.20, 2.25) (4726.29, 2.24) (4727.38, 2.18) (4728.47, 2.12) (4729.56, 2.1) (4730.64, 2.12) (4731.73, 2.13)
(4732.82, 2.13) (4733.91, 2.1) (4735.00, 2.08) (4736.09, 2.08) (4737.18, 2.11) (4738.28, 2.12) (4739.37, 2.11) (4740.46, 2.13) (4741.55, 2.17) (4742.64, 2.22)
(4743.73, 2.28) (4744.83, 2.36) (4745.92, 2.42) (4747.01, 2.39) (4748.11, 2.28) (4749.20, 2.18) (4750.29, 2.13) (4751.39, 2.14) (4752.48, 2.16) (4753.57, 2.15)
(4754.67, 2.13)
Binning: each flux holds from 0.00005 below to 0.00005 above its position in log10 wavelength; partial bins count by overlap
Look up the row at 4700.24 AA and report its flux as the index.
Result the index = 2.13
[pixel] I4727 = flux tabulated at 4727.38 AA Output 2.18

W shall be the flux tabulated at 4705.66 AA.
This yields 2.04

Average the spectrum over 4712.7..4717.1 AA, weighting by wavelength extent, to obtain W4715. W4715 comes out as 2.05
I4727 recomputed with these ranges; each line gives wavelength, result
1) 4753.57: 2.15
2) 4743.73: 2.28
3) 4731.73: 2.13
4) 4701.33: 2.12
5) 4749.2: 2.18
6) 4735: 2.08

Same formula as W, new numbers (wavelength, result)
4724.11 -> 2.2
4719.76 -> 2.15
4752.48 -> 2.16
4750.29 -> 2.13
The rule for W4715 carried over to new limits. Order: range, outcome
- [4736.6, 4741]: 2.11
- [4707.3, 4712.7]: 2.14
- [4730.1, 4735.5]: 2.11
